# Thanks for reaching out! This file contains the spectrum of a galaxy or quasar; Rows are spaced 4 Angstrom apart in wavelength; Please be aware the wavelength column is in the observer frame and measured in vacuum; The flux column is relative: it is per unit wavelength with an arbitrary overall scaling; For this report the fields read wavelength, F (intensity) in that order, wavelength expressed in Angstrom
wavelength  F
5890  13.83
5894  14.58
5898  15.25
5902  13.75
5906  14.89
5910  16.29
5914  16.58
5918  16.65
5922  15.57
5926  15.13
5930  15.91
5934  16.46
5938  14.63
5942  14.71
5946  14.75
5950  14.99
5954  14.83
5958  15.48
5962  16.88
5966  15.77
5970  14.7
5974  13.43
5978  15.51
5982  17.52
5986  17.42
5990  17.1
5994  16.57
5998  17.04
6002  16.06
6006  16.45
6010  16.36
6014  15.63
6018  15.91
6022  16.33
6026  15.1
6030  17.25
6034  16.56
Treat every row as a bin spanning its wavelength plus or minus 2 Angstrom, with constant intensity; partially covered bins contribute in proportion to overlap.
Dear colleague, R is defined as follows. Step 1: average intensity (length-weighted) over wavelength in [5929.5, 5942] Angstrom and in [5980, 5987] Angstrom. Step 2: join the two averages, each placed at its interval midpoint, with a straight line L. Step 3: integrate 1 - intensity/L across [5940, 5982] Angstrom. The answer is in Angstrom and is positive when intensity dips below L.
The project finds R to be 3.3 Angstrom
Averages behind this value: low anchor 15.5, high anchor 17.5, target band 15.2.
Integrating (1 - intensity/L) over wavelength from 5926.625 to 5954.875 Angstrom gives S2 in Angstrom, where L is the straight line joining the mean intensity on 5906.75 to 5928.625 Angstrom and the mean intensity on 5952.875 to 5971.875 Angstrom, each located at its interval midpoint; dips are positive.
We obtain 1.0 Angstrom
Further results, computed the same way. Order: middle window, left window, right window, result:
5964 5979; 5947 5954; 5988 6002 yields 0.93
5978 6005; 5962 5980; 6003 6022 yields -2.15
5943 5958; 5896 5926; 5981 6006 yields 1.16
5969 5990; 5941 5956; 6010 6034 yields -0.71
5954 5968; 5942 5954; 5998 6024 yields -0.70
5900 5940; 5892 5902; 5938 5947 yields -2.43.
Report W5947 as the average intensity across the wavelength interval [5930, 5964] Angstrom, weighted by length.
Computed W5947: 15.4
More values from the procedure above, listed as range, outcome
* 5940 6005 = 15.8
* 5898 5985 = 15.5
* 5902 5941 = 15.7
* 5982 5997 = 17.1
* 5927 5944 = 15.4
